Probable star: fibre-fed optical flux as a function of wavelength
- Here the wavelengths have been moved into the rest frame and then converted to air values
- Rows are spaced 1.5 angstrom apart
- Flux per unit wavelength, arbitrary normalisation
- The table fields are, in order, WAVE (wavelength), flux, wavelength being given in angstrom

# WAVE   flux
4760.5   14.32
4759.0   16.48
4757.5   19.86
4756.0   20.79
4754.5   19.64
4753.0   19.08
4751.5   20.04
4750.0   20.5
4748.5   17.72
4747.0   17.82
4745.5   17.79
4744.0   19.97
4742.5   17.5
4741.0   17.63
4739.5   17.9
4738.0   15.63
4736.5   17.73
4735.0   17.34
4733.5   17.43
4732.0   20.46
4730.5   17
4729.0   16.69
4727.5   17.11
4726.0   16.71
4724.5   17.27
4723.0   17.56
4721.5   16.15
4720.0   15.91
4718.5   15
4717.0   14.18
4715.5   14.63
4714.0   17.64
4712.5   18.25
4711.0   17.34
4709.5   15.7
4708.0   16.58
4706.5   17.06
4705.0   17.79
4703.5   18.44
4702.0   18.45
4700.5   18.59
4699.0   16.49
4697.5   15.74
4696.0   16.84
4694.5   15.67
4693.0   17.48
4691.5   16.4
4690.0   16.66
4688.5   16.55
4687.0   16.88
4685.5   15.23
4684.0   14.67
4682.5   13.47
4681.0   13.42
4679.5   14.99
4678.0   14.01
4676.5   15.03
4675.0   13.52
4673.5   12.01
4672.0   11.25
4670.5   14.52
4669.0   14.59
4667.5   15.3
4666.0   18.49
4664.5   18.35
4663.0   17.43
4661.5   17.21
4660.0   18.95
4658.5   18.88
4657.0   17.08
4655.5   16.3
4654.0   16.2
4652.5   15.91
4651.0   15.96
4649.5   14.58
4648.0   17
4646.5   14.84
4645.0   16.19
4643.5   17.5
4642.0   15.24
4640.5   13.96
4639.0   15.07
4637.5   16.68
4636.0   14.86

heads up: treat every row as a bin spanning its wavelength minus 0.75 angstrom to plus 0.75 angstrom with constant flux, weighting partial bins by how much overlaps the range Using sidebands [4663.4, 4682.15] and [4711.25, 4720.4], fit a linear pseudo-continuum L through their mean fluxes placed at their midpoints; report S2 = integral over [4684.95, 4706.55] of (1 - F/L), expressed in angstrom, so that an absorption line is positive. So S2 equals -2.2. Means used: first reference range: 14.7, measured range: 17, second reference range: 16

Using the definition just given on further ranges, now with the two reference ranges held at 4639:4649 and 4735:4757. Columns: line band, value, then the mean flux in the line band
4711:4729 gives 1.37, 16.5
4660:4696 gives 2.55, 15.5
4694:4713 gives 0.22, 17.2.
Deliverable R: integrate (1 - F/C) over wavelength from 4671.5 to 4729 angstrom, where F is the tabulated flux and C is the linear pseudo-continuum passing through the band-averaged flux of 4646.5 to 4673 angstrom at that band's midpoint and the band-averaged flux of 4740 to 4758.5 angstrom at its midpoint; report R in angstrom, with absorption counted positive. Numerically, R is 4.98 angstrom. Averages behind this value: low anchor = 16.3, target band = 16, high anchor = 19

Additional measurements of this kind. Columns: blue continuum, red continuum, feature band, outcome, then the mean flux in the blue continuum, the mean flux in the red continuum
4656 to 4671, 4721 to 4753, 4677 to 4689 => 1.7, 17.1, 17.8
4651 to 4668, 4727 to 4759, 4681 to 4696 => 1.5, 17.3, 18.3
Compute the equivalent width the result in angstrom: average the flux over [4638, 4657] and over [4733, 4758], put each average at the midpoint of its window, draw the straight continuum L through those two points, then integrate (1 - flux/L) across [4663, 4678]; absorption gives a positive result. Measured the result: 1.4 angstrom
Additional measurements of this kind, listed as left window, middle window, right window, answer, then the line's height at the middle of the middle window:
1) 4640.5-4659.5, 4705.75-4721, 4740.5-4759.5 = 1.4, 17.9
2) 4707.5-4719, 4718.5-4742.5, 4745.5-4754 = 0.4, 17.5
